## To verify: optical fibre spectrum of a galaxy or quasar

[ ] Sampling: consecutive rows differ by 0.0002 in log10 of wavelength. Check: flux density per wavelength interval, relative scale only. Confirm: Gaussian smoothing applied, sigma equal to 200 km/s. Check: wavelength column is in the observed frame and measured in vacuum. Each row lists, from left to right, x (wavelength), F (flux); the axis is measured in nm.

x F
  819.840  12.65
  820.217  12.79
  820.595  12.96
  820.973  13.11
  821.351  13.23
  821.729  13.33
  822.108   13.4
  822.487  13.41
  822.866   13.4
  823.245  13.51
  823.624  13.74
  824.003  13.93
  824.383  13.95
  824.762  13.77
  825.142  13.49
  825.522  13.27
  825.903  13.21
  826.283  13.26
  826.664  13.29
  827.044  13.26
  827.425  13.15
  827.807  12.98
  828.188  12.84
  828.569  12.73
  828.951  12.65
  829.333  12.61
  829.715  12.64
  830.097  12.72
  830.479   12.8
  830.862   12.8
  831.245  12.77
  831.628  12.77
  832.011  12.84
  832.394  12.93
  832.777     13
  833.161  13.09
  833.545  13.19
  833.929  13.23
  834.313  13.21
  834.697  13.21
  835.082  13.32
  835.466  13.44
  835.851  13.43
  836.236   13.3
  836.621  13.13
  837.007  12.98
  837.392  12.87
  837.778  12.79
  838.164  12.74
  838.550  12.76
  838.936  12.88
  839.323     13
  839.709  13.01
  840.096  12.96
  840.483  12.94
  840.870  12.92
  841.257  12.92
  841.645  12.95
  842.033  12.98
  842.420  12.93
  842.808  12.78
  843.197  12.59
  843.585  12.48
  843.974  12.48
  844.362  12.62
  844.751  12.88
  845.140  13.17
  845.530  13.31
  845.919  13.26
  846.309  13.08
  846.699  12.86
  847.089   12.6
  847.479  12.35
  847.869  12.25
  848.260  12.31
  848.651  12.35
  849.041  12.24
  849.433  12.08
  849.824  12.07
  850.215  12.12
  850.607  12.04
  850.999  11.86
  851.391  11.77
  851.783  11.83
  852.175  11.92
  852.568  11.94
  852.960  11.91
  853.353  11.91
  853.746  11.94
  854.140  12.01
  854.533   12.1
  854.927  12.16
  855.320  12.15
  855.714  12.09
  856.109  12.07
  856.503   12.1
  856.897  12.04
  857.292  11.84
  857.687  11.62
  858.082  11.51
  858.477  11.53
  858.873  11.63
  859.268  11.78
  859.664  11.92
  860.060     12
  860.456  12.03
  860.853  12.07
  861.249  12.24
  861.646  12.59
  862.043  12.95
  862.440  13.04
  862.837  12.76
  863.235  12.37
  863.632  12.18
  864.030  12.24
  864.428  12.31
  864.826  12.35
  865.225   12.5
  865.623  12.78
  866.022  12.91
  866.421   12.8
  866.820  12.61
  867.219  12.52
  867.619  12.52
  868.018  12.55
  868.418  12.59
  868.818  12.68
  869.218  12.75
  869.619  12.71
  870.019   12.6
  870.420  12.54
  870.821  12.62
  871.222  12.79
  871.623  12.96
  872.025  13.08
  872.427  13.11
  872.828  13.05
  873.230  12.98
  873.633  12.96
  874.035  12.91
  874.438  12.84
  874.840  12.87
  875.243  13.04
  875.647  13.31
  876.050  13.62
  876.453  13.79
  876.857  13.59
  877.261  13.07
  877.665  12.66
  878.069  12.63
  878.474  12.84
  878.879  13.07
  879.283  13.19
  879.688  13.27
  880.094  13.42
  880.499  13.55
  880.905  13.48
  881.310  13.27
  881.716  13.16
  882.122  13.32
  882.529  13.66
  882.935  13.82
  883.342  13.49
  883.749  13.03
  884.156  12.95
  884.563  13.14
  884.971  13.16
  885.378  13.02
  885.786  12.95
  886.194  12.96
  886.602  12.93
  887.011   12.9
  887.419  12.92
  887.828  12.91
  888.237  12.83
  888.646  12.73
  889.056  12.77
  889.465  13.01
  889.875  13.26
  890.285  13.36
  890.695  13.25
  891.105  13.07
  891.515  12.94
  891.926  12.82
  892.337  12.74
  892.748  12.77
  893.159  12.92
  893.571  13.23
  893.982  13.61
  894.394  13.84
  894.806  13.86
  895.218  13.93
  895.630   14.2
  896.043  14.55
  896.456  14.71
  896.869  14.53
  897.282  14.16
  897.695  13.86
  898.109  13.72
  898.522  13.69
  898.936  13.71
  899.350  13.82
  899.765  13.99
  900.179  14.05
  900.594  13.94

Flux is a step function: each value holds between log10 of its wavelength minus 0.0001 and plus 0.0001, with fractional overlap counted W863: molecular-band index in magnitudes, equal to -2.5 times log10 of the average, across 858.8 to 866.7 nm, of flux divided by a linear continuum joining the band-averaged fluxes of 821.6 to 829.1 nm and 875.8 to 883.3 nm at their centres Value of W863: 0.08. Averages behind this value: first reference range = 13.3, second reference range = 13.3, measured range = 12.4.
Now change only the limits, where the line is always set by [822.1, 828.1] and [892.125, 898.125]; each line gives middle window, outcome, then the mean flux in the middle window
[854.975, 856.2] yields 0.12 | 12.1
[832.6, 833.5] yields 0.03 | 13.1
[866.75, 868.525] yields 0.09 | 12.6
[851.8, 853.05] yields 0.14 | 11.9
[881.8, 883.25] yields 0.01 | 13.6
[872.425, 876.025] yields 0.05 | 13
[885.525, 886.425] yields 0.06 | 13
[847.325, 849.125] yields 0.10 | 12.3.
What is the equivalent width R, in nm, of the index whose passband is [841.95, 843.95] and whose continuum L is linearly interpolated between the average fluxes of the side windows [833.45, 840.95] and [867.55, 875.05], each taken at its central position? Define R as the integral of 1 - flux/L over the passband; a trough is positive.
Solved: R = 0.05 nm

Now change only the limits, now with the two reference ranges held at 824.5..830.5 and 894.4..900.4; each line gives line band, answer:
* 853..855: 0.21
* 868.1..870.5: 0.18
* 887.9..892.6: 0.33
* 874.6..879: 0.20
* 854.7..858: 0.36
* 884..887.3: 0.21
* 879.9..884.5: 0.15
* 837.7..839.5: 0.05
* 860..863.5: 0.28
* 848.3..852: 0.37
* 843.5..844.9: 0.07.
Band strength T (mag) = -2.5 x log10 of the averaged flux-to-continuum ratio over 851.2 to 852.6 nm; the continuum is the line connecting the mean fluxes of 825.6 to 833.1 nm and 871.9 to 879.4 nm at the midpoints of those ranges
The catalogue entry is 0.10 mag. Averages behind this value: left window 12.9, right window 13.1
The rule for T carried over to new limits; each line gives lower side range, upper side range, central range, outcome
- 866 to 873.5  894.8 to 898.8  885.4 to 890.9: 0.06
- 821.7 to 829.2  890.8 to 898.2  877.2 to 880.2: 0.05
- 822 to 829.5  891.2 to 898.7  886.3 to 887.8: 0.06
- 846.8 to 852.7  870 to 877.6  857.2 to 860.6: 0.06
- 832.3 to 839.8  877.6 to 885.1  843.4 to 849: 0.03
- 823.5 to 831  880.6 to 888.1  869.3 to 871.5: 0.04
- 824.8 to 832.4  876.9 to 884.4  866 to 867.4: 0.04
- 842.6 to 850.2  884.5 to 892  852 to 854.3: 0.06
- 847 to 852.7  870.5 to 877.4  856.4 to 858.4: 0.06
